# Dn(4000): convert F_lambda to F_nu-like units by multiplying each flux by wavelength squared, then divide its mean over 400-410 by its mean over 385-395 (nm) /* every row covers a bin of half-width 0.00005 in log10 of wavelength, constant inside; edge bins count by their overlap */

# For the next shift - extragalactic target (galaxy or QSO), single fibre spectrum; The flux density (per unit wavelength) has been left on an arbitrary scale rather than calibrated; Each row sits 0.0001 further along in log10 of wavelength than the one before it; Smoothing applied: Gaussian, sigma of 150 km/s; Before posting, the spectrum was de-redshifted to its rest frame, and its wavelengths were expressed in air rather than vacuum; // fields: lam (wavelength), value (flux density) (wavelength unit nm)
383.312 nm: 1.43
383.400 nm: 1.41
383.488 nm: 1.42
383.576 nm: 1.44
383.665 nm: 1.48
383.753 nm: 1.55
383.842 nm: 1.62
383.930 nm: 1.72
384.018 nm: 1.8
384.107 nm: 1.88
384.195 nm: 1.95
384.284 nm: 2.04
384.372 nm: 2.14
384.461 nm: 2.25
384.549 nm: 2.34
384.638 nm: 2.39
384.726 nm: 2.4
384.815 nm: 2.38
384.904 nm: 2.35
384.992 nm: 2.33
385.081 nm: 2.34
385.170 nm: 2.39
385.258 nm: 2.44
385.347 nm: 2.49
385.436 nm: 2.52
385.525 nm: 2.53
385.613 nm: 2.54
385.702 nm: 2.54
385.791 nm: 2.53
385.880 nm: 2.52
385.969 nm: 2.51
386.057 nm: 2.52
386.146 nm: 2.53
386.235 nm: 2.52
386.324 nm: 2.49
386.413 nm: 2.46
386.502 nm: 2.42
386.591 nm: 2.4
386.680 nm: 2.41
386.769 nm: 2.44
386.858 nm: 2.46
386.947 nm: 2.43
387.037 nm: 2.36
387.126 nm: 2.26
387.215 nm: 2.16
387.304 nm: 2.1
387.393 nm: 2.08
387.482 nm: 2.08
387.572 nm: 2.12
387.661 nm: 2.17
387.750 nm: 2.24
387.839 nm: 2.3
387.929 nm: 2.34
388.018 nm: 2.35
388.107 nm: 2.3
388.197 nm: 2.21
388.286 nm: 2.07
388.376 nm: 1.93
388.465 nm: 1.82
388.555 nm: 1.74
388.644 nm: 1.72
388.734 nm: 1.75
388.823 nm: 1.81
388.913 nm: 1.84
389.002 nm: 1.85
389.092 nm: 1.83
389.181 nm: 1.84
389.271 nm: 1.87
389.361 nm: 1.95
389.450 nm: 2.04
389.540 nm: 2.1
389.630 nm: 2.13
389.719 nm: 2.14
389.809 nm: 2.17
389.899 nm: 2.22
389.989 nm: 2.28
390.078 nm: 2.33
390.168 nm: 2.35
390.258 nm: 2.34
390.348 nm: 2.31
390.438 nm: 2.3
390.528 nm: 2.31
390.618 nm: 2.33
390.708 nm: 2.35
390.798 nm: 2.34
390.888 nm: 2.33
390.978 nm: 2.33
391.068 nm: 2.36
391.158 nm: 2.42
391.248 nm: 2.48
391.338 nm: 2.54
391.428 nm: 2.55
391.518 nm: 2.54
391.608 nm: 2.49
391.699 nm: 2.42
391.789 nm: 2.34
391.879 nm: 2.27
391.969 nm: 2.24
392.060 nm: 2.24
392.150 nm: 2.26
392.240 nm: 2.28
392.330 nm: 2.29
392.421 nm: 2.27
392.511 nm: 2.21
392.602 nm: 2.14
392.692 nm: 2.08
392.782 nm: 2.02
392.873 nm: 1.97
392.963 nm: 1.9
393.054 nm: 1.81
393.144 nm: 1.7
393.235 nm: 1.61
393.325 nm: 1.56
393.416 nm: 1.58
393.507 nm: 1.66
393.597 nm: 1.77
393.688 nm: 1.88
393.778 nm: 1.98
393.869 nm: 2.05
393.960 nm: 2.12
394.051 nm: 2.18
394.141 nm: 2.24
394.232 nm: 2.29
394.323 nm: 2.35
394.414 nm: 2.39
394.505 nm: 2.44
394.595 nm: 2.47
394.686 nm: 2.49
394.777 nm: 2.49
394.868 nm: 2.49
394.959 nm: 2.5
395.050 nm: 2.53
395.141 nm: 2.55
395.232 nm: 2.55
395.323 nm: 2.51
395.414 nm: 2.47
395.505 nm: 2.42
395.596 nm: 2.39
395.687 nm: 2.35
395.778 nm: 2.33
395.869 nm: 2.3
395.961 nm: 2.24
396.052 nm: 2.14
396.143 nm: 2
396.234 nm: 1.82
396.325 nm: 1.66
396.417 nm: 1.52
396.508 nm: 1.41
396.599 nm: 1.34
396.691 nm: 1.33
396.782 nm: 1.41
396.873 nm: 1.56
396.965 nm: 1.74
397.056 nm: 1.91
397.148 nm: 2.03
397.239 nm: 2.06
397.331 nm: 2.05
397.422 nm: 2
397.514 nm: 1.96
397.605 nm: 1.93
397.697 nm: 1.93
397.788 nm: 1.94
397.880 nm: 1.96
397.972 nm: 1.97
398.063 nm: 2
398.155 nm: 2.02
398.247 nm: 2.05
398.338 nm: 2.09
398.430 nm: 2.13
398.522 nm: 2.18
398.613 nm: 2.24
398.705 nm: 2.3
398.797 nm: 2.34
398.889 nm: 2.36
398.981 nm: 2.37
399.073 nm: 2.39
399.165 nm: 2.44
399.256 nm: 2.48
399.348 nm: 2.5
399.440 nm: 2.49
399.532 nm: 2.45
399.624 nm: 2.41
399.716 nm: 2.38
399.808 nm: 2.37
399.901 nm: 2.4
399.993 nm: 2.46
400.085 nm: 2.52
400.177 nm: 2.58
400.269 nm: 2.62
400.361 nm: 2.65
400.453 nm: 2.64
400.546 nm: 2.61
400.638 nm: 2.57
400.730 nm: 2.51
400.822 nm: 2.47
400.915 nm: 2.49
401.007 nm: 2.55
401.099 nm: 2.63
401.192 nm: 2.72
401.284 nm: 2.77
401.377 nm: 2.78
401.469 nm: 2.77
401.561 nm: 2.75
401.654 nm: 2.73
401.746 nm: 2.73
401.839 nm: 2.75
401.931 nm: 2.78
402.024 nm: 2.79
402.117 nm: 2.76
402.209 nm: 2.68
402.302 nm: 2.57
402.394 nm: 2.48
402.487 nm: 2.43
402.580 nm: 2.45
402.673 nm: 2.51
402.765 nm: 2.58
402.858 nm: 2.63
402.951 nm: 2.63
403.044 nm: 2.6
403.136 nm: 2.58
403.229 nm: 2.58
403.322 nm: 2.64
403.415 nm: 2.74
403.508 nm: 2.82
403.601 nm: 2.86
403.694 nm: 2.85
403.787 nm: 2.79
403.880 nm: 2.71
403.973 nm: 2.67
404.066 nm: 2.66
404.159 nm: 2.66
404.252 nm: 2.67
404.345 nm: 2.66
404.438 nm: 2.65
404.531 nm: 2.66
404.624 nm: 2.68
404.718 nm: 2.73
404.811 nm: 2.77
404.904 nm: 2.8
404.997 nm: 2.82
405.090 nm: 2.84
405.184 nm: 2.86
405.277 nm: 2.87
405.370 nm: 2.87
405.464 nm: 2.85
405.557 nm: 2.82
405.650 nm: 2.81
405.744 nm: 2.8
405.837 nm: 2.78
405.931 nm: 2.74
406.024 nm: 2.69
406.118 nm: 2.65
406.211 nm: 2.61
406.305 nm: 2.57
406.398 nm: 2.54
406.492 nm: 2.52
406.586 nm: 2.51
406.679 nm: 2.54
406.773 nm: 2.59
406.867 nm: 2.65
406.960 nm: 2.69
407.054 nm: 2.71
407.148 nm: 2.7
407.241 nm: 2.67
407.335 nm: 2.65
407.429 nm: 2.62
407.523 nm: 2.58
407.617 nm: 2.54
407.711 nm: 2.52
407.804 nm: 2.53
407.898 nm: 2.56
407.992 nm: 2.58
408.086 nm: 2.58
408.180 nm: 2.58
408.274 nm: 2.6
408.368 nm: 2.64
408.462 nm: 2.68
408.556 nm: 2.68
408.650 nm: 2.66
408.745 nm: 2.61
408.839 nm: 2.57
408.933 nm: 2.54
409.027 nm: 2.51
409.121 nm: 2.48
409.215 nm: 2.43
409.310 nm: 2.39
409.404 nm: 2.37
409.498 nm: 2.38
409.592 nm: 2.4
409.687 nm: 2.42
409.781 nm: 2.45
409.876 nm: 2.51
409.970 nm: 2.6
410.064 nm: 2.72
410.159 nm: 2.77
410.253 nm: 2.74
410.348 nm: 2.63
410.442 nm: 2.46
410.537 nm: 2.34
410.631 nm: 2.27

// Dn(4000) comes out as 1.3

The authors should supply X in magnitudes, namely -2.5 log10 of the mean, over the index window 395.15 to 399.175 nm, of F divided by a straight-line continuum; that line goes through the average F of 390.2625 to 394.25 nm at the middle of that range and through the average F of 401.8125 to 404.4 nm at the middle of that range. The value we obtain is 0.17 mag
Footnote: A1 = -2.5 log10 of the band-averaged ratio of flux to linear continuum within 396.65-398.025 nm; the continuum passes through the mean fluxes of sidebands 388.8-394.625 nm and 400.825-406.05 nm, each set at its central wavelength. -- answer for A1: 0.29 mag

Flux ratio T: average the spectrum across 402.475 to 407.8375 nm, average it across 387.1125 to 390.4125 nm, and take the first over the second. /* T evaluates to 1.3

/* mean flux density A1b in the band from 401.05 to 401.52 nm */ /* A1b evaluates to 2.74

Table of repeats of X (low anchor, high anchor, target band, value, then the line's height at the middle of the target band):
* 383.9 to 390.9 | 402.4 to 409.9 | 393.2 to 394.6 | 0.169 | 2.37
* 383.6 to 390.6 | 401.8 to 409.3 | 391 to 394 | 0.099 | 2.33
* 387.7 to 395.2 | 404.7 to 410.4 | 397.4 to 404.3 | -0.021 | 2.44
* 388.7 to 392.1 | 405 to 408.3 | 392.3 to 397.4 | 0.138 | 2.34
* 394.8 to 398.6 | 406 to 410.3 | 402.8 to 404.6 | -0.136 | 2.37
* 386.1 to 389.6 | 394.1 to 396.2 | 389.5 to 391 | -0.023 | 2.23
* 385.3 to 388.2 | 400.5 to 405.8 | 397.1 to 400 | 0.181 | 2.6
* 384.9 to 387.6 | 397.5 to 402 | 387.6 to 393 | 0.105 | 2.4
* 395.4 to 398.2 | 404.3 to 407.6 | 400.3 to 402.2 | -0.160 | 2.31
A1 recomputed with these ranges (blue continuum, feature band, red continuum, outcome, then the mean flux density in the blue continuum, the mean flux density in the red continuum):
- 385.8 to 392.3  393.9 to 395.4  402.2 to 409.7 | -0.02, 2.24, 2.64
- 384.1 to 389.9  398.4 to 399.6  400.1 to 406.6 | 0.09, 2.23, 2.68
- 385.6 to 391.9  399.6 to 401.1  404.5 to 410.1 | -0.01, 2.25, 2.63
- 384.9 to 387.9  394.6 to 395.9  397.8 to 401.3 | -0.03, 2.38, 2.39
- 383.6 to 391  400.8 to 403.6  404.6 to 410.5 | -0.06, 2.2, 2.63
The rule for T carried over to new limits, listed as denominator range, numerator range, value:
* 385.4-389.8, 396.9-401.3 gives 1.04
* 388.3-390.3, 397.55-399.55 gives 1.10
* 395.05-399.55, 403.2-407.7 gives 1.29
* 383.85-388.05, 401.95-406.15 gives 1.17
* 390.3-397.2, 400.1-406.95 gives 1.24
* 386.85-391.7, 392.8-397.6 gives 0.94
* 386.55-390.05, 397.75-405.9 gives 1.22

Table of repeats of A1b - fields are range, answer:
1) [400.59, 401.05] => 2.52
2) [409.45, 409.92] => 2.43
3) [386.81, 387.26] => 2.33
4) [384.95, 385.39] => 2.4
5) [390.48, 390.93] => 2.33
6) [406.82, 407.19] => 2.69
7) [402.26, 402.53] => 2.5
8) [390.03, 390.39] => 2.33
